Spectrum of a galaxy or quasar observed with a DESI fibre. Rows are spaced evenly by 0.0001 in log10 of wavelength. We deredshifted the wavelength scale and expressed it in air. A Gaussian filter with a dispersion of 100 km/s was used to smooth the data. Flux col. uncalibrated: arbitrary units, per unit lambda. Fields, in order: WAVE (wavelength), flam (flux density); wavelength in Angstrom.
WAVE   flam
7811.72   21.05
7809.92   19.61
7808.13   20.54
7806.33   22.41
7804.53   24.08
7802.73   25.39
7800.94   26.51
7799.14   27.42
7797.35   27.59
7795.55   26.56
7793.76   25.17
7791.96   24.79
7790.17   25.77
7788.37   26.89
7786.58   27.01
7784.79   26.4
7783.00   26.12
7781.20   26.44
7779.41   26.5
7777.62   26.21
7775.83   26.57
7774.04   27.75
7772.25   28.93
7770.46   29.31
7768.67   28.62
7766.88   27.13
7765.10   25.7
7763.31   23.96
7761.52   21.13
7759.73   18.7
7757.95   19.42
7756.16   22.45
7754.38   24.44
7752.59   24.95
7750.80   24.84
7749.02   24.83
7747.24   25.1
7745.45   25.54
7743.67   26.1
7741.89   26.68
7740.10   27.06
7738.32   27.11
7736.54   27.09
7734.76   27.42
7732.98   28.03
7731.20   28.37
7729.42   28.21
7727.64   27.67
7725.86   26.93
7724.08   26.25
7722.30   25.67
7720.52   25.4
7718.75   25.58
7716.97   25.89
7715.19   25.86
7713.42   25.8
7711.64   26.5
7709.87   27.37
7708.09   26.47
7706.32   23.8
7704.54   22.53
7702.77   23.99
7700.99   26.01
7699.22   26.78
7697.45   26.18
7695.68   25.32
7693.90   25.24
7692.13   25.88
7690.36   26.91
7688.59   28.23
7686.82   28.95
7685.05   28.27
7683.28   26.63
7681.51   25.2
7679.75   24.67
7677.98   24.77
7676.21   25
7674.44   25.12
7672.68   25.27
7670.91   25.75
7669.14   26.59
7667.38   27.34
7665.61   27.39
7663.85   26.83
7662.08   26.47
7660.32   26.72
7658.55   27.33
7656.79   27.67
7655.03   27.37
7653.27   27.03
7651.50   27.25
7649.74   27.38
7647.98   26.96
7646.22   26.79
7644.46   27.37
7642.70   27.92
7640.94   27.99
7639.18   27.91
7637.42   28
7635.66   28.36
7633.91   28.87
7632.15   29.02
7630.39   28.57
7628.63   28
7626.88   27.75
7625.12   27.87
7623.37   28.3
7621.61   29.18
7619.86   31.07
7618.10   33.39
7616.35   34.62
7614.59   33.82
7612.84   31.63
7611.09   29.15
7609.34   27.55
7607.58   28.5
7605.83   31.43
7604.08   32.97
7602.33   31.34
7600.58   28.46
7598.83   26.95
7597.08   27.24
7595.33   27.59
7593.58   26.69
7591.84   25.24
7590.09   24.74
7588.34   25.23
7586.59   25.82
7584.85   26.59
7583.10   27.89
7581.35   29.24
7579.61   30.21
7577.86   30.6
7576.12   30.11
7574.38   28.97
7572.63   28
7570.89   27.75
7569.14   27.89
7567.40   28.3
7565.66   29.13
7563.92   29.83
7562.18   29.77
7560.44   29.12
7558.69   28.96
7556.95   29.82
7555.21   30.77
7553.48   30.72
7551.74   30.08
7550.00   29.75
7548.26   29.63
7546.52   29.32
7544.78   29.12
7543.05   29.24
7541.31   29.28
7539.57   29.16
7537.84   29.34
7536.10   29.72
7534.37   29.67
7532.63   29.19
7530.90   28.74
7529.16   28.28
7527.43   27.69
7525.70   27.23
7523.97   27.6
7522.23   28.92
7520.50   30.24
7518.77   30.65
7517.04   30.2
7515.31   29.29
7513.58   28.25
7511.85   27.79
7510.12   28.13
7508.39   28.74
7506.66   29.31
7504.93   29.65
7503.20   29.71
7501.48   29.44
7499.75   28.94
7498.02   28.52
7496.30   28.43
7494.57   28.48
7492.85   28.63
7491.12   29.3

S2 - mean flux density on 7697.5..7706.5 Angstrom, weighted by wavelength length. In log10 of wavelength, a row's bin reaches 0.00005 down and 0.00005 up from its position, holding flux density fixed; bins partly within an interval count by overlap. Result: 24.8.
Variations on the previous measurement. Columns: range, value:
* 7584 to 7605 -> 27.4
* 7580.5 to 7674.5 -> 28.1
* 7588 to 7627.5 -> 29.2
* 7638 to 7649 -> 27.5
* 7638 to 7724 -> 26.4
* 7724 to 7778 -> 25.9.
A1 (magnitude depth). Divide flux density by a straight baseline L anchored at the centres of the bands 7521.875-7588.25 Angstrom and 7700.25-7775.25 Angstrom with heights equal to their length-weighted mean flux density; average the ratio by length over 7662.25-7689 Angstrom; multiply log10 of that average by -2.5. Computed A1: 0.018 mag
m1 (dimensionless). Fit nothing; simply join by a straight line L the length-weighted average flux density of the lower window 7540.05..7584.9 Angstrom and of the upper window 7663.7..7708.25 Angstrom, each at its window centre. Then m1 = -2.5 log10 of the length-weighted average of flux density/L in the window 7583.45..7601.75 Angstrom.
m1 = 0.07 mag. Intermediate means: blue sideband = 29.3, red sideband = 25.9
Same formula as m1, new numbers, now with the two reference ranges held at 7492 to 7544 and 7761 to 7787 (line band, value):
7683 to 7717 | 0.047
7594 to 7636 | -0.059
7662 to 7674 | 0.044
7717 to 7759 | 0.044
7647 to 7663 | 0.022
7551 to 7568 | -0.041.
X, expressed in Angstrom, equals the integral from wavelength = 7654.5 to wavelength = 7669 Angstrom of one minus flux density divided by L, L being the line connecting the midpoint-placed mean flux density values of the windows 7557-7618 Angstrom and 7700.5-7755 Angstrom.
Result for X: 0.2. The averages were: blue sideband 28.9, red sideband 26.1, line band 27.1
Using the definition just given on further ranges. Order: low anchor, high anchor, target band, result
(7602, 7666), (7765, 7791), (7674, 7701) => 1.8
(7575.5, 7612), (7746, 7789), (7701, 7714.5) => 0.6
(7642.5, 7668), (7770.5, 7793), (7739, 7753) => 0.6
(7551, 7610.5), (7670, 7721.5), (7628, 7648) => -0.6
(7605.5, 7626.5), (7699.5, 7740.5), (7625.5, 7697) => 4.1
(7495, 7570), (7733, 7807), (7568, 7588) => 0.1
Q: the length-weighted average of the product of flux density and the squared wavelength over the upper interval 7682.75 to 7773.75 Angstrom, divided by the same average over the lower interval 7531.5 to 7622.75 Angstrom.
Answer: 0.9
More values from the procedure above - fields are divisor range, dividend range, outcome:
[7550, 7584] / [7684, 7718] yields 0.92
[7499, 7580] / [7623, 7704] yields 0.95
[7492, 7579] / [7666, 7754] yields 0.94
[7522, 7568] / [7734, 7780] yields 0.92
